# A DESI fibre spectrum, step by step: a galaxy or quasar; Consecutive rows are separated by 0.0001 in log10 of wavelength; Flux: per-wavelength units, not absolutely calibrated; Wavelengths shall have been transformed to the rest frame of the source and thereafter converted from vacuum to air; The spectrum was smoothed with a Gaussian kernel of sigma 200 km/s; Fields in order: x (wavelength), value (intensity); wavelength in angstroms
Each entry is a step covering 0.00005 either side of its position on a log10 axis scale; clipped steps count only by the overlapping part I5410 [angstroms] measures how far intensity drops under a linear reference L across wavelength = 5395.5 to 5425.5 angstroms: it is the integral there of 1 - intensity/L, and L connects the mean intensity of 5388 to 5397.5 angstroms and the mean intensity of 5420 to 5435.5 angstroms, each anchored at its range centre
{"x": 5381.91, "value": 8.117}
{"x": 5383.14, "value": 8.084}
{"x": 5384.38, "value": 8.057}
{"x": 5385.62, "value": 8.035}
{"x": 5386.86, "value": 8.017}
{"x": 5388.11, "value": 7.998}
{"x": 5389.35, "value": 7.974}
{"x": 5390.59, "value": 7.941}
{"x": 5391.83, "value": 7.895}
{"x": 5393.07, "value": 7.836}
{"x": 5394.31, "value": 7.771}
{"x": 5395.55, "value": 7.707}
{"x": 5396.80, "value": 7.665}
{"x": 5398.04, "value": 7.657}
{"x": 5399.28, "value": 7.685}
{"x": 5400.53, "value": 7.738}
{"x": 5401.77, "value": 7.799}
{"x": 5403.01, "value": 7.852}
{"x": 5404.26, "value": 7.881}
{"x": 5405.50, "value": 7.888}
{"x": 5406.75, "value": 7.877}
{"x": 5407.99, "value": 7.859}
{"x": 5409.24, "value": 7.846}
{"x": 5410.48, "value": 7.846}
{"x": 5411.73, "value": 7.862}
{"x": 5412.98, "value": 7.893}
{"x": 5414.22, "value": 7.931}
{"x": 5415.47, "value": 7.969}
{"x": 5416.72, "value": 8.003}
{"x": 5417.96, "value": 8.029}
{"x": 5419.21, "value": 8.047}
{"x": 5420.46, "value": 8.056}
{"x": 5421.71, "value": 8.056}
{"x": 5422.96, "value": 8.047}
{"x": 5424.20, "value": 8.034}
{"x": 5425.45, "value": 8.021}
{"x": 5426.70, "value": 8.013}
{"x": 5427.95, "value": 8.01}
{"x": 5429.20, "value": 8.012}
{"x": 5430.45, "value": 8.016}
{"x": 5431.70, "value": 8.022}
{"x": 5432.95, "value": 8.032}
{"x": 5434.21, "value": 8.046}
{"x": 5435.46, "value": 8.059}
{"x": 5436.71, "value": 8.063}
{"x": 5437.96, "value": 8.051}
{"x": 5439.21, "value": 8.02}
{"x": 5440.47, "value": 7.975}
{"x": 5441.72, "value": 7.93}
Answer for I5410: 0.18 angstroms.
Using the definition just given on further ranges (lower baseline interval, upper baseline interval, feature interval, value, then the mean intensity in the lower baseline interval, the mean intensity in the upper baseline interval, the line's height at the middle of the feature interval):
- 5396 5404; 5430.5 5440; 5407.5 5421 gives -0.1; 7.73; 8.03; 7.85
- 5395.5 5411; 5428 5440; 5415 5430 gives -0.2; 7.79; 8.03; 7.94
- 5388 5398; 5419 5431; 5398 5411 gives 0.1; 7.83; 8.03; 7.9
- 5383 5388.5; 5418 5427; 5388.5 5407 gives 0.5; 8.02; 8.04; 8.03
